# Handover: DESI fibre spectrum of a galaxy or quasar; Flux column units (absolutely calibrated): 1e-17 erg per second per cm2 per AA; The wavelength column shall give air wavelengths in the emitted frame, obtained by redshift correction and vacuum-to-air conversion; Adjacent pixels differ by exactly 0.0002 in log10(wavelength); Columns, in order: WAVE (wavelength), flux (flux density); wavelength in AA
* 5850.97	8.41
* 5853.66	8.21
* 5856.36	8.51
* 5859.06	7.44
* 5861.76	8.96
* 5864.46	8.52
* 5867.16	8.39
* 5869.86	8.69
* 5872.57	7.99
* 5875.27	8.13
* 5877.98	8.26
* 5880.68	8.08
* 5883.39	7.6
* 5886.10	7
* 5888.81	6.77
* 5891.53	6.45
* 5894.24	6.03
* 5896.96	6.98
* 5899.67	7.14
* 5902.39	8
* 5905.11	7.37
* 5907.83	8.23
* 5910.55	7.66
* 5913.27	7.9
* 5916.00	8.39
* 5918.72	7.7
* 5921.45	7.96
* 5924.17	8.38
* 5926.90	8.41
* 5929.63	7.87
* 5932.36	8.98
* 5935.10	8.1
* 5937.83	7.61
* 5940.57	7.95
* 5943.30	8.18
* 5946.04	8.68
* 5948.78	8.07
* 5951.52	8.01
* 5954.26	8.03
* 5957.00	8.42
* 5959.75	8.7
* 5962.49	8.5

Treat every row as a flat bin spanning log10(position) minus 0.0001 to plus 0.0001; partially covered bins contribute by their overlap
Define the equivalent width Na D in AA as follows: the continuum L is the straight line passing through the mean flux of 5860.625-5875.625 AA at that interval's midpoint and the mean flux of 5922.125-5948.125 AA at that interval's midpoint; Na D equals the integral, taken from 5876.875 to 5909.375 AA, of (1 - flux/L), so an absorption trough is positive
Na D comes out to 4.09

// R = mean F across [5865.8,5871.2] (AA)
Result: 8.55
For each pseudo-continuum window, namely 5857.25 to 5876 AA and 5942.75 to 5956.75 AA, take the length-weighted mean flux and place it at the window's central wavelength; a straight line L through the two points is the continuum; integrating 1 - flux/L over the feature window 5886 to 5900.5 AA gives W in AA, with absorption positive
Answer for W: 2.79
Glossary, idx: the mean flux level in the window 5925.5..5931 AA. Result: 8.14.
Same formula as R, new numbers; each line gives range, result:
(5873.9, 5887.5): 7.82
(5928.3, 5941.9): 8.1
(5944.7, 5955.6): 8.2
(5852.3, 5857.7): 8.36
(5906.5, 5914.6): 7.93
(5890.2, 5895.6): 6.24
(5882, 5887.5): 7.3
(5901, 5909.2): 7.86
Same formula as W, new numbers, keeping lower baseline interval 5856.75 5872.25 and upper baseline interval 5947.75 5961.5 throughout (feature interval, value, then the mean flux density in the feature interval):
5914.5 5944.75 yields 0.6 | 8.14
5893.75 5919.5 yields 2.3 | 7.59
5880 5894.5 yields 2.3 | 7.01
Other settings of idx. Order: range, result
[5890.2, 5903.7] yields 6.92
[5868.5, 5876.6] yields 8.27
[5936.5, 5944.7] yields 7.92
